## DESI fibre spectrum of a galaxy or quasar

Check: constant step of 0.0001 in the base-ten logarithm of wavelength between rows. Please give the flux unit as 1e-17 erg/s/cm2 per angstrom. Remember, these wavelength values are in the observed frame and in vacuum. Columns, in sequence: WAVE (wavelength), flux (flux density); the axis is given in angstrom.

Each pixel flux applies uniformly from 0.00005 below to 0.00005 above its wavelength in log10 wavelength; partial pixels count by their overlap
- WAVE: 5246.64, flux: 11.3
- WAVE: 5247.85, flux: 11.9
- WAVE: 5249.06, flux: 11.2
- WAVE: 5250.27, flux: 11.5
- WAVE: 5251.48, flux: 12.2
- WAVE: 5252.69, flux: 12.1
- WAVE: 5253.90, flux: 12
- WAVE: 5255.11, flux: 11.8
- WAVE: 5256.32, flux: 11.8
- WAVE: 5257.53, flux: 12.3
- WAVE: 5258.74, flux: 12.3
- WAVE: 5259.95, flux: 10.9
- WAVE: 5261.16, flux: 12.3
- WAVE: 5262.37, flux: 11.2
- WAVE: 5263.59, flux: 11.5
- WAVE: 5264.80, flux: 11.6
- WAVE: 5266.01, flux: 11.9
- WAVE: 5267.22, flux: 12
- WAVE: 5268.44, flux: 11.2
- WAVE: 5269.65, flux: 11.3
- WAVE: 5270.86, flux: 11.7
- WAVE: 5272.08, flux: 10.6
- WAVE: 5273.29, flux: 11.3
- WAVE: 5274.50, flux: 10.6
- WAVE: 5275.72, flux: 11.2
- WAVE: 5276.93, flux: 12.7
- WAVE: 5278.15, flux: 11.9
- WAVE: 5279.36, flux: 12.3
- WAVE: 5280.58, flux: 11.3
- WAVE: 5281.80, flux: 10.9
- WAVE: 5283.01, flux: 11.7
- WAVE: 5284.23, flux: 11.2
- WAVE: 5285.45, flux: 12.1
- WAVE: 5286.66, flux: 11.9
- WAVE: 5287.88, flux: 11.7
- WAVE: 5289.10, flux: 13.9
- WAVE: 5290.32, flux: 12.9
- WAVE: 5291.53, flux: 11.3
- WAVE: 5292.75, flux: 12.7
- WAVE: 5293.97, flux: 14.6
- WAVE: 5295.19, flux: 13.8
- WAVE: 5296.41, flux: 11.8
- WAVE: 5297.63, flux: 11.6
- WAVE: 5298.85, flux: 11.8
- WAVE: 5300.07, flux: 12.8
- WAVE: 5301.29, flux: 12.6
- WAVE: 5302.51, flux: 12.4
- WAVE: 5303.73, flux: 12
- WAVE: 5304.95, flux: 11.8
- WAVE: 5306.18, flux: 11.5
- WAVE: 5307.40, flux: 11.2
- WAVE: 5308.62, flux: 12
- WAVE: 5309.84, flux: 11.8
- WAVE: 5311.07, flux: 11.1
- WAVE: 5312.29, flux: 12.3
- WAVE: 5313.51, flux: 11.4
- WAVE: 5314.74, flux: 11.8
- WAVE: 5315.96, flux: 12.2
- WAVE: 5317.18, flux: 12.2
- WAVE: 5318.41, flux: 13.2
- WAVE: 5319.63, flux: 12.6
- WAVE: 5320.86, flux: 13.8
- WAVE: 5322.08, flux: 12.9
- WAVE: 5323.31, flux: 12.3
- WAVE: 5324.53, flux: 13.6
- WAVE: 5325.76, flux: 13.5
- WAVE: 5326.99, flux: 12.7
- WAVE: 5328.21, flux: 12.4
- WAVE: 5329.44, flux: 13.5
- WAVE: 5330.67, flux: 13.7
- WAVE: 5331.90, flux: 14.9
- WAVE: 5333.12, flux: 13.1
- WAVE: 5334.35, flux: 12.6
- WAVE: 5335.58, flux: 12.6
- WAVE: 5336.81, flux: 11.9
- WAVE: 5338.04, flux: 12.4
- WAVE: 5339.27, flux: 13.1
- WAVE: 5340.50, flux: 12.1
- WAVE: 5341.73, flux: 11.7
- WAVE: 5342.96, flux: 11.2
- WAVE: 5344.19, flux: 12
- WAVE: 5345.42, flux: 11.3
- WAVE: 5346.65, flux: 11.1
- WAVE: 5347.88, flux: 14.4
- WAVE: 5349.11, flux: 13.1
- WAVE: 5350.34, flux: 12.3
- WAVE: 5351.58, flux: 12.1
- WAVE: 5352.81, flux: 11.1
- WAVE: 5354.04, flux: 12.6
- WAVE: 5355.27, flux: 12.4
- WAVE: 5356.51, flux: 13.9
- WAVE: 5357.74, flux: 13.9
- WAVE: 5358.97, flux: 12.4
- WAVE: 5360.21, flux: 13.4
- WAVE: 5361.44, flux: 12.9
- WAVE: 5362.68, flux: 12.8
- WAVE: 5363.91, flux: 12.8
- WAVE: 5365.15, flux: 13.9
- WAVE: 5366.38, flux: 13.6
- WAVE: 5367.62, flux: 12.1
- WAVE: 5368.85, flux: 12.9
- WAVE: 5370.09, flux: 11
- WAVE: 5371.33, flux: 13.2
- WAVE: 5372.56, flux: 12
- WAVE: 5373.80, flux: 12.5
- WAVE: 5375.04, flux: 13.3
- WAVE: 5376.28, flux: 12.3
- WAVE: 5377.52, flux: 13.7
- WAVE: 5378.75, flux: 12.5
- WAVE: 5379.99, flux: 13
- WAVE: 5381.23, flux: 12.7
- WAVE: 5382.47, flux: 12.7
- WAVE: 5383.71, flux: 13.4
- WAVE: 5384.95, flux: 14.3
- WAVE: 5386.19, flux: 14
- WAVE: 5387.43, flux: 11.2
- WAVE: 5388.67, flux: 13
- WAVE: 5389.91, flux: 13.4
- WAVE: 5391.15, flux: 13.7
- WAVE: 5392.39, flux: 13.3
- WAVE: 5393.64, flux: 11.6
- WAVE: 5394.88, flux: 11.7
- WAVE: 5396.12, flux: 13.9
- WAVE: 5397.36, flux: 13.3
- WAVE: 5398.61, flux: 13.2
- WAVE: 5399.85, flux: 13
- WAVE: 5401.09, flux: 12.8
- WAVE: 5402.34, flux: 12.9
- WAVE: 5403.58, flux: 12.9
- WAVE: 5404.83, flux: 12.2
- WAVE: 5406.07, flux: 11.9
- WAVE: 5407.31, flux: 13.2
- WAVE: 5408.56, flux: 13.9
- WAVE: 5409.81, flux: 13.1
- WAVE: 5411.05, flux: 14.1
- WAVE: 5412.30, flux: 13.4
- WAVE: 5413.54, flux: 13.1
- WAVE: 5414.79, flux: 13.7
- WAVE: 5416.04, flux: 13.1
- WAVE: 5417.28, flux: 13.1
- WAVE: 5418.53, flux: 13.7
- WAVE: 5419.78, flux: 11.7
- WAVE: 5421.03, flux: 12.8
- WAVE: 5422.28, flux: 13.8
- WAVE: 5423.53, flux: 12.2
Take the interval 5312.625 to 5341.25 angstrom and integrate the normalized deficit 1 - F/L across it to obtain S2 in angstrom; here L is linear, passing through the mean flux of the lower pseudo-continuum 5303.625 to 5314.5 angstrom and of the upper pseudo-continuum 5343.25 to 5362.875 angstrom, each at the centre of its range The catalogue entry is -1.8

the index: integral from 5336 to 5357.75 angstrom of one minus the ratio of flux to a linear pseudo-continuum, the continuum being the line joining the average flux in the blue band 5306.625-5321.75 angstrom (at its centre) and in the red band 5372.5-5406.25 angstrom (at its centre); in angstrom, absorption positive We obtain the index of 0.3 angstrom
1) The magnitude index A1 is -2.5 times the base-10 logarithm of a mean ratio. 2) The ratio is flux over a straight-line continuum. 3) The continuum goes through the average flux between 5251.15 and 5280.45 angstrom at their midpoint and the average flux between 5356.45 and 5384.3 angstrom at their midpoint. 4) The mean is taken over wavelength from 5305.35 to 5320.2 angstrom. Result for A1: 0.026 mag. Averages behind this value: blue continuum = 11.7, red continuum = 12.9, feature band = 11.9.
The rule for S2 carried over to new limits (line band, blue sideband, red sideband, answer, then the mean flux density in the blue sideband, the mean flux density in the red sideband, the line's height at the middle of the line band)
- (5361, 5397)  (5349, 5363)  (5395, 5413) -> 0.06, 12.7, 13.1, 12.9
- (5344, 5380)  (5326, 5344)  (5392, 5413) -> 0.34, 12.7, 13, 12.8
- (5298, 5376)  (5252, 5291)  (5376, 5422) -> -0.79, 11.8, 13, 12.4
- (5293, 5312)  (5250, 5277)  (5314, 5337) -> 0.37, 11.6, 12.9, 12.4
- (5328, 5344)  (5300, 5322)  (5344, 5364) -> -0.35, 12.2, 12.6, 12.4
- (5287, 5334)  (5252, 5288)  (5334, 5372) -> -1.85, 11.6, 12.5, 12.1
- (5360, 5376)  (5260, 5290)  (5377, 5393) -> 0.18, 11.7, 13.2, 12.9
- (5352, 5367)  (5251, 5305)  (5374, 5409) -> -0.35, 11.9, 13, 12.7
